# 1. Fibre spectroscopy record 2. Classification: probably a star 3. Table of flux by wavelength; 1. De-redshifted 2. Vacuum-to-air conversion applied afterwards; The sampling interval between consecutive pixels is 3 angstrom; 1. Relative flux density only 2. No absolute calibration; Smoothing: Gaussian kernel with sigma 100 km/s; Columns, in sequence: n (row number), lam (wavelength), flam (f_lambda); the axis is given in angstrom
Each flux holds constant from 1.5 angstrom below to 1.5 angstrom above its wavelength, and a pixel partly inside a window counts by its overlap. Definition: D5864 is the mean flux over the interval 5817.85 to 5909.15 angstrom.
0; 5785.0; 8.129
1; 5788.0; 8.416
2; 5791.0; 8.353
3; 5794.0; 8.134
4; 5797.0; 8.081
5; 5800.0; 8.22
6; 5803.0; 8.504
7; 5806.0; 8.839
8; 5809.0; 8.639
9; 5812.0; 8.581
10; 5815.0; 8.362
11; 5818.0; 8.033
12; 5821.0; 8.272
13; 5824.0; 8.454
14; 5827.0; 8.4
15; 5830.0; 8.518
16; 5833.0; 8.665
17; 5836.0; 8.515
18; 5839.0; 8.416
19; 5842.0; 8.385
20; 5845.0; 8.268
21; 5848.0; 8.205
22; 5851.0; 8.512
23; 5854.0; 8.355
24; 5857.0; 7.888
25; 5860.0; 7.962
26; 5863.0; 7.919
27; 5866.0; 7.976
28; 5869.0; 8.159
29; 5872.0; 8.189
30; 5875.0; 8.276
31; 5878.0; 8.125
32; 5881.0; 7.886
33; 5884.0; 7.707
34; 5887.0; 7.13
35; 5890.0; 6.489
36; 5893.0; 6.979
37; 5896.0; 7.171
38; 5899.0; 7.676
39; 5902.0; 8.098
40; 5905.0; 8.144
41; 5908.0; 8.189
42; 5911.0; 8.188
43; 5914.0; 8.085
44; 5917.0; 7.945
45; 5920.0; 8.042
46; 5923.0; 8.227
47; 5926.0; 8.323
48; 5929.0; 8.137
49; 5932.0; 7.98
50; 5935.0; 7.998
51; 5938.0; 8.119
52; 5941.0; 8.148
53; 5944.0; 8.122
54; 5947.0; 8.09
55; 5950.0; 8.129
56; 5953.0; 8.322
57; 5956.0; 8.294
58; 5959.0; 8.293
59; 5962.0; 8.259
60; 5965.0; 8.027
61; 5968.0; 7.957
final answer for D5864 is 8.03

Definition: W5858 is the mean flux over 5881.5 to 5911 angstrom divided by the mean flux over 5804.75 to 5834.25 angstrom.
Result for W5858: 0.9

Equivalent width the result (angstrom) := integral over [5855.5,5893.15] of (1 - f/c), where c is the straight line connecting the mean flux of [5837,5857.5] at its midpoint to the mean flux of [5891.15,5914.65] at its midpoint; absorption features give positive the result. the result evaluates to 1.3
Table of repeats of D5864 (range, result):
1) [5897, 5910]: 8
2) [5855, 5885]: 8.02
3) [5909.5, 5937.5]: 8.1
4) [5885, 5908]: 7.44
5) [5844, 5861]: 8.2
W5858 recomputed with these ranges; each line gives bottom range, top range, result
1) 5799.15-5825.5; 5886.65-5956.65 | 0.94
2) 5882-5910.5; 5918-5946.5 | 1.08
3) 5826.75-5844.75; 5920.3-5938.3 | 0.96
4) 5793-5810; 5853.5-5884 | 0.96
